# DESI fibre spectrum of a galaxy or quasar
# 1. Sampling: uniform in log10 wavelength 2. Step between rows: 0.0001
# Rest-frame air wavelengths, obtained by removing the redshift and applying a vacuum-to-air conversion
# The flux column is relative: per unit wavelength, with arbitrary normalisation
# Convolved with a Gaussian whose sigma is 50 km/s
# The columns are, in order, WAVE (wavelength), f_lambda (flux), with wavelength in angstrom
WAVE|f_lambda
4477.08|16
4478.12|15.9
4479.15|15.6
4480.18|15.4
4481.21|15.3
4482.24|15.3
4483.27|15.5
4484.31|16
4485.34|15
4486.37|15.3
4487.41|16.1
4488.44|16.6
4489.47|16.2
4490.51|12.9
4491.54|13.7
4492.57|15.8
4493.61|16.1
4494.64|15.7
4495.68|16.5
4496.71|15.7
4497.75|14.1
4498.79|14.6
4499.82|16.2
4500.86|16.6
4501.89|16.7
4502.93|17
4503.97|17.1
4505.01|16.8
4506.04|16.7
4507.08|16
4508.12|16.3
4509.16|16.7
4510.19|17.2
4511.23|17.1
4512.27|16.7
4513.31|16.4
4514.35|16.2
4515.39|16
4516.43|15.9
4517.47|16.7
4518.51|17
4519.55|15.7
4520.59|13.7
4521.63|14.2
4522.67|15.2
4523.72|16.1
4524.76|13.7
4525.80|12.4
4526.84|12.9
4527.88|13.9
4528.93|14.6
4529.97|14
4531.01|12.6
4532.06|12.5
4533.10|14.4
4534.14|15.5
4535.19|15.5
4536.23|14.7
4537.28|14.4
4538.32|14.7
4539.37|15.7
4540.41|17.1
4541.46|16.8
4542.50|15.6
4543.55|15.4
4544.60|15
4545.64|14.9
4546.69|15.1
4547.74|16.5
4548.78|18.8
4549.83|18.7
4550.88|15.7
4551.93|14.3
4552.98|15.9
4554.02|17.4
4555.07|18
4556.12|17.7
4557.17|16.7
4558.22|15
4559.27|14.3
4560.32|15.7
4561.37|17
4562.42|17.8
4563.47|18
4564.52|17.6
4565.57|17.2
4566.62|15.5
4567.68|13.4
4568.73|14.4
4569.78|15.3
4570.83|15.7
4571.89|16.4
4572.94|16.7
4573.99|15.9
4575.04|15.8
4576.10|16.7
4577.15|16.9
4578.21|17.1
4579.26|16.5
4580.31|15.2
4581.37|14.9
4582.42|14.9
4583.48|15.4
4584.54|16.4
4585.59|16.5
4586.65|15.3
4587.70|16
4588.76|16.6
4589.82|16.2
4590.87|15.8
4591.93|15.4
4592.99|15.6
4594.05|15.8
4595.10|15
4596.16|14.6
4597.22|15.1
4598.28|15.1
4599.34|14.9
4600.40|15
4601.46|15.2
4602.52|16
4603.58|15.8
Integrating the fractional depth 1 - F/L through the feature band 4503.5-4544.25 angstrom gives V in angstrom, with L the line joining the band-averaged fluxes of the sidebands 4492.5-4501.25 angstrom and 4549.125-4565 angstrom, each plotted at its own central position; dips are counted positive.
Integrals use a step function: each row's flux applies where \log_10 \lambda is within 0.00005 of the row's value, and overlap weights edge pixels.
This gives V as 1.8 angstrom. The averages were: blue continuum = 15.7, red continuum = 16.7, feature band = 15.4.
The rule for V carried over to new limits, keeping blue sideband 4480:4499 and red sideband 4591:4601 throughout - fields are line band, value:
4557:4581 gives -1.38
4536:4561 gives -1.25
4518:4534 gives 1.13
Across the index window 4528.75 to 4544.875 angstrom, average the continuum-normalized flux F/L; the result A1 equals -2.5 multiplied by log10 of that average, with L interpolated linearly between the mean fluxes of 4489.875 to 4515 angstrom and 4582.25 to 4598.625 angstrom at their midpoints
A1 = 0.07 mag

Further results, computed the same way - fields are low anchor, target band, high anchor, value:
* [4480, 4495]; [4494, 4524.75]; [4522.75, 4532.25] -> -0.11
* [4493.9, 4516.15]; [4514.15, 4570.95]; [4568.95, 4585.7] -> 0.04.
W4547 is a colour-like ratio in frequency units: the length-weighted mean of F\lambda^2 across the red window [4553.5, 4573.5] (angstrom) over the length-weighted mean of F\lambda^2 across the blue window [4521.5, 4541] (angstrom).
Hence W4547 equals 1.15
